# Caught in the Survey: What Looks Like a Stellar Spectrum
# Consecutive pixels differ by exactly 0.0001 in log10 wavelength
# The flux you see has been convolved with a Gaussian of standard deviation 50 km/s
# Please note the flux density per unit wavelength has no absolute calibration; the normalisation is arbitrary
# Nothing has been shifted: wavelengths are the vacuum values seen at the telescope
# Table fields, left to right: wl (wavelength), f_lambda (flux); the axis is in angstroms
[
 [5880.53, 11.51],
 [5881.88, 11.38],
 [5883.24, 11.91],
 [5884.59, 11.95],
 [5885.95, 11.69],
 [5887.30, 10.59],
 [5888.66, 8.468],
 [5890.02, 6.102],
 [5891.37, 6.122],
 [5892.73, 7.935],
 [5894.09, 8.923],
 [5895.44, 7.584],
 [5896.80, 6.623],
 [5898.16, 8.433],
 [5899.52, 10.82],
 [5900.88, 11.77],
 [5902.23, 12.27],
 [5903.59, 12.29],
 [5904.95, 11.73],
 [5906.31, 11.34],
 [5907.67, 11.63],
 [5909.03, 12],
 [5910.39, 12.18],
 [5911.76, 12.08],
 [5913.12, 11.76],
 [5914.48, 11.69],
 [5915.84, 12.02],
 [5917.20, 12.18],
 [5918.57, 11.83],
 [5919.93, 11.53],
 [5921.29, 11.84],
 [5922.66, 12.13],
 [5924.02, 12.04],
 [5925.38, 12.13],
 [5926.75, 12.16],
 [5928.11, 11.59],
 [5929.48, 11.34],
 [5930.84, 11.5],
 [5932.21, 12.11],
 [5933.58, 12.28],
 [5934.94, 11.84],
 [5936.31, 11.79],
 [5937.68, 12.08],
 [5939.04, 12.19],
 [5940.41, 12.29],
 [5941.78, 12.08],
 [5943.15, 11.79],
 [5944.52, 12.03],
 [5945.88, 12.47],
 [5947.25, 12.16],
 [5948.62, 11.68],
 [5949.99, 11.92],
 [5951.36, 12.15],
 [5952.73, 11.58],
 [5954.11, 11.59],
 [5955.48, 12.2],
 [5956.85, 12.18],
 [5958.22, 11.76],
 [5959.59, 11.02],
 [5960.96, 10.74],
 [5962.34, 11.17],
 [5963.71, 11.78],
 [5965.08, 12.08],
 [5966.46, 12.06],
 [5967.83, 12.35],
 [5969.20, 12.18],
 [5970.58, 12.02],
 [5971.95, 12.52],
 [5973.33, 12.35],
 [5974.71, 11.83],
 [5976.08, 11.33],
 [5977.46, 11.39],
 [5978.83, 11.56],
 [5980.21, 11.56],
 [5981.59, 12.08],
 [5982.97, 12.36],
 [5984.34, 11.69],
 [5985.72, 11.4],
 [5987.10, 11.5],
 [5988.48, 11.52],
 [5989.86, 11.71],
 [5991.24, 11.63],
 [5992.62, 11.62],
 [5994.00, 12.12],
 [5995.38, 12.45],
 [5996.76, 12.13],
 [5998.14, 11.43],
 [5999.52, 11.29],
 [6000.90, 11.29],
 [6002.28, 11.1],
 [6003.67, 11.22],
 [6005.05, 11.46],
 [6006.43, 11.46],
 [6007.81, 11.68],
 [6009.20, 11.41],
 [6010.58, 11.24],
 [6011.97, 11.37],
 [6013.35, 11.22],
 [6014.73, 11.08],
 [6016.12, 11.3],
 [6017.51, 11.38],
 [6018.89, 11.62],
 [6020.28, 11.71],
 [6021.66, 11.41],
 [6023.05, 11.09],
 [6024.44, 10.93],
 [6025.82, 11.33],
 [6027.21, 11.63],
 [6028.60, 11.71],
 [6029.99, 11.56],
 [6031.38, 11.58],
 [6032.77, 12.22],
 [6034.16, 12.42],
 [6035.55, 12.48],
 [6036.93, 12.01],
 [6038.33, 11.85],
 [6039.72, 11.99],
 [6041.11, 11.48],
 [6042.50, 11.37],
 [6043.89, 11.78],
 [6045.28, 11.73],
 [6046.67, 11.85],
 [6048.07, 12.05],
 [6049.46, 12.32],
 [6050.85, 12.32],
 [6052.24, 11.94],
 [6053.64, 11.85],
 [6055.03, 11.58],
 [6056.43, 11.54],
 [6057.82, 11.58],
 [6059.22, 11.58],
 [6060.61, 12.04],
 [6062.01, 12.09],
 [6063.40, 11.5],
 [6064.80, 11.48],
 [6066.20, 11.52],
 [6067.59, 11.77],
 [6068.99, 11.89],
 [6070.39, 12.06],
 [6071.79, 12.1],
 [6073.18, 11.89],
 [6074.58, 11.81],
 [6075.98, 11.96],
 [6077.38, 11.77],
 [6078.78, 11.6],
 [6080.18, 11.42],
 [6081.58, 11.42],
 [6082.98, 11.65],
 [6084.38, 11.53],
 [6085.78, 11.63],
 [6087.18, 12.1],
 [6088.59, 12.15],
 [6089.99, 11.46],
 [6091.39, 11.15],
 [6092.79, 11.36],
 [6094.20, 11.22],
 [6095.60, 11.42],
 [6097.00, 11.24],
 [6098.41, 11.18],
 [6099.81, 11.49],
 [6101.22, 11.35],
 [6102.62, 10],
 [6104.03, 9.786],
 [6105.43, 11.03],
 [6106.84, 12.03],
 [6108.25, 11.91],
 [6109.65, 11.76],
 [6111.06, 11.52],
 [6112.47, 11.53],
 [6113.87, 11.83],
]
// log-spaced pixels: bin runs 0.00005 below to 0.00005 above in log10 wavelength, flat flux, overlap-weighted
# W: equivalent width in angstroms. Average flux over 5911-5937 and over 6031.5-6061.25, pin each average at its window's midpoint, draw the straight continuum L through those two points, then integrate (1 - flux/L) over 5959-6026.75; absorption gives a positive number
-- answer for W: 1.7 angstroms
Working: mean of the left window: 11.9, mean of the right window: 11.9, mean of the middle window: 11.6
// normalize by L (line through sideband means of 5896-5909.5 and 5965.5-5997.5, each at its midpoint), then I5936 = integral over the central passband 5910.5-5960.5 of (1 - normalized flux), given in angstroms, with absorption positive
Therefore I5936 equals -2.84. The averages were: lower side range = 10.8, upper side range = 11.9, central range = 11.9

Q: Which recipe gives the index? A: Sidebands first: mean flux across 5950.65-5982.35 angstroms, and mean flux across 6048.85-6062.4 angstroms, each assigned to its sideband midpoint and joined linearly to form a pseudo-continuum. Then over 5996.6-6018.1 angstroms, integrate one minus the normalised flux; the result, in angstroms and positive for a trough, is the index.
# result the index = 0.9 angstroms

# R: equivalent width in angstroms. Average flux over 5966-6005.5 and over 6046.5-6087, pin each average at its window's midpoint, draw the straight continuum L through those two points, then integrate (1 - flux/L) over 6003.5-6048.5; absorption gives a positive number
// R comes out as 0.7 angstroms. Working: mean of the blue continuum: 11.8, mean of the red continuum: 11.8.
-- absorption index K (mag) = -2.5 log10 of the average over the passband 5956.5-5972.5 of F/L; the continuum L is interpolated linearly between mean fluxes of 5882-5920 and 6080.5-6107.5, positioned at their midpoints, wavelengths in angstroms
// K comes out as -0.10 mag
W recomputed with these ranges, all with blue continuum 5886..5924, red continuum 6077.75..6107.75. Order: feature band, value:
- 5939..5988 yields -4.8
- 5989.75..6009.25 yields -1.1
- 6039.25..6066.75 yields -1.5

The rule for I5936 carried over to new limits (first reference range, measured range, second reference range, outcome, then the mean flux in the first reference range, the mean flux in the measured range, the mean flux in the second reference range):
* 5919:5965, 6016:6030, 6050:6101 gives 0.38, 11.9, 11.4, 11.7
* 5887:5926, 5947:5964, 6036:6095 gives -1.09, 10.6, 11.7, 11.8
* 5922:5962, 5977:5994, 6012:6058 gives 0.15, 11.9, 11.7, 11.7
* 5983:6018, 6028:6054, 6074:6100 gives -0.87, 11.5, 11.9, 11.6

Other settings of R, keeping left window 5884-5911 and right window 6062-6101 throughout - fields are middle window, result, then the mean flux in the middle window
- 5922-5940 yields -2.9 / 11.9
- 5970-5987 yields -1.8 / 11.8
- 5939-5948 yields -1.5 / 12.1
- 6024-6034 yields -0.4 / 11.6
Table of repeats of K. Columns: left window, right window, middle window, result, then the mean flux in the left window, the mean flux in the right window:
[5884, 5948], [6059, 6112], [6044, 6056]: -0.04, 11.1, 11.5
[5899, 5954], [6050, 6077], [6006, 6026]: 0.05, 11.9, 11.8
